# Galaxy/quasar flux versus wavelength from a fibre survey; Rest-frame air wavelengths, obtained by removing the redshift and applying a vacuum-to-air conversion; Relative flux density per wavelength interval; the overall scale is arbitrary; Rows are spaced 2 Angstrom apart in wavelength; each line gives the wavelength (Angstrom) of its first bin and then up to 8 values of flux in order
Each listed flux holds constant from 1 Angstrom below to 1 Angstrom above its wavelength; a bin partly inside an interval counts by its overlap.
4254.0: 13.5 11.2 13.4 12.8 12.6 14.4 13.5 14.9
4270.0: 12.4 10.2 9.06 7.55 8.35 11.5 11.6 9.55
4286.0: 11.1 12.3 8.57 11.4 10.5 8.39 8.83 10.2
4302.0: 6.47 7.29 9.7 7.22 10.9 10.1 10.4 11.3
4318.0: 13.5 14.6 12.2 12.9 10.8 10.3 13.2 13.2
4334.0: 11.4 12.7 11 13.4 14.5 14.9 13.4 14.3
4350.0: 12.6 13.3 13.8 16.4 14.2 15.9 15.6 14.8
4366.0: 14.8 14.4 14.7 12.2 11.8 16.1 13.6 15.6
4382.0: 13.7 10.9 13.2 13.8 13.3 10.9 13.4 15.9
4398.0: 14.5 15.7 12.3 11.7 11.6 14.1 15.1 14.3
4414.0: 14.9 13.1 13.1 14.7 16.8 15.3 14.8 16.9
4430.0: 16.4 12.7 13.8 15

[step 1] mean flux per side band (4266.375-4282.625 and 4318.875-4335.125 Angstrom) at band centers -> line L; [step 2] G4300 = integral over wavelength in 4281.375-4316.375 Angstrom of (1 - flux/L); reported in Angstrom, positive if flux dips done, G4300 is 5.4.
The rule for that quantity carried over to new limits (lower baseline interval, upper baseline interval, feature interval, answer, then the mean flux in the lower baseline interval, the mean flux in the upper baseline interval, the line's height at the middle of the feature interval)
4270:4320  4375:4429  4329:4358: -3.99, 9.98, 14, 11.8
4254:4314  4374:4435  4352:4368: -2.70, 10.6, 14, 12.8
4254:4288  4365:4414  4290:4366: 3.68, 11.6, 13.7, 12.6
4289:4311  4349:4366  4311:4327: -1.61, 9.04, 14.6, 10.9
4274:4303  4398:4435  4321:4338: -1.28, 9.71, 14.3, 11.2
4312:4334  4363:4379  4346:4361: -1.06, 12.1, 14.1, 13.3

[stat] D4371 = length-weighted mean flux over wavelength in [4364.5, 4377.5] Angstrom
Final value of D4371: 14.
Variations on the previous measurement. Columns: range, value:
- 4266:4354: 11.3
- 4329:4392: 13.7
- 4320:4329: 11.9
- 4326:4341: 12.1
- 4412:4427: 14.6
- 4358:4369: 15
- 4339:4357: 14.1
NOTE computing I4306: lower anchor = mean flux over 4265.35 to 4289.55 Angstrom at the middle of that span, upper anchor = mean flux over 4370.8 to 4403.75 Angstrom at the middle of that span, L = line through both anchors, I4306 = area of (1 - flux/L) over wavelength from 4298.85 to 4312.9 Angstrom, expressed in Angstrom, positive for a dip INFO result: 3.3 Angstrom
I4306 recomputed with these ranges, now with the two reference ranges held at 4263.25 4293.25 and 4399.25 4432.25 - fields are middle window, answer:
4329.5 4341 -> 0.0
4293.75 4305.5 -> 3.1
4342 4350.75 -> -0.8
